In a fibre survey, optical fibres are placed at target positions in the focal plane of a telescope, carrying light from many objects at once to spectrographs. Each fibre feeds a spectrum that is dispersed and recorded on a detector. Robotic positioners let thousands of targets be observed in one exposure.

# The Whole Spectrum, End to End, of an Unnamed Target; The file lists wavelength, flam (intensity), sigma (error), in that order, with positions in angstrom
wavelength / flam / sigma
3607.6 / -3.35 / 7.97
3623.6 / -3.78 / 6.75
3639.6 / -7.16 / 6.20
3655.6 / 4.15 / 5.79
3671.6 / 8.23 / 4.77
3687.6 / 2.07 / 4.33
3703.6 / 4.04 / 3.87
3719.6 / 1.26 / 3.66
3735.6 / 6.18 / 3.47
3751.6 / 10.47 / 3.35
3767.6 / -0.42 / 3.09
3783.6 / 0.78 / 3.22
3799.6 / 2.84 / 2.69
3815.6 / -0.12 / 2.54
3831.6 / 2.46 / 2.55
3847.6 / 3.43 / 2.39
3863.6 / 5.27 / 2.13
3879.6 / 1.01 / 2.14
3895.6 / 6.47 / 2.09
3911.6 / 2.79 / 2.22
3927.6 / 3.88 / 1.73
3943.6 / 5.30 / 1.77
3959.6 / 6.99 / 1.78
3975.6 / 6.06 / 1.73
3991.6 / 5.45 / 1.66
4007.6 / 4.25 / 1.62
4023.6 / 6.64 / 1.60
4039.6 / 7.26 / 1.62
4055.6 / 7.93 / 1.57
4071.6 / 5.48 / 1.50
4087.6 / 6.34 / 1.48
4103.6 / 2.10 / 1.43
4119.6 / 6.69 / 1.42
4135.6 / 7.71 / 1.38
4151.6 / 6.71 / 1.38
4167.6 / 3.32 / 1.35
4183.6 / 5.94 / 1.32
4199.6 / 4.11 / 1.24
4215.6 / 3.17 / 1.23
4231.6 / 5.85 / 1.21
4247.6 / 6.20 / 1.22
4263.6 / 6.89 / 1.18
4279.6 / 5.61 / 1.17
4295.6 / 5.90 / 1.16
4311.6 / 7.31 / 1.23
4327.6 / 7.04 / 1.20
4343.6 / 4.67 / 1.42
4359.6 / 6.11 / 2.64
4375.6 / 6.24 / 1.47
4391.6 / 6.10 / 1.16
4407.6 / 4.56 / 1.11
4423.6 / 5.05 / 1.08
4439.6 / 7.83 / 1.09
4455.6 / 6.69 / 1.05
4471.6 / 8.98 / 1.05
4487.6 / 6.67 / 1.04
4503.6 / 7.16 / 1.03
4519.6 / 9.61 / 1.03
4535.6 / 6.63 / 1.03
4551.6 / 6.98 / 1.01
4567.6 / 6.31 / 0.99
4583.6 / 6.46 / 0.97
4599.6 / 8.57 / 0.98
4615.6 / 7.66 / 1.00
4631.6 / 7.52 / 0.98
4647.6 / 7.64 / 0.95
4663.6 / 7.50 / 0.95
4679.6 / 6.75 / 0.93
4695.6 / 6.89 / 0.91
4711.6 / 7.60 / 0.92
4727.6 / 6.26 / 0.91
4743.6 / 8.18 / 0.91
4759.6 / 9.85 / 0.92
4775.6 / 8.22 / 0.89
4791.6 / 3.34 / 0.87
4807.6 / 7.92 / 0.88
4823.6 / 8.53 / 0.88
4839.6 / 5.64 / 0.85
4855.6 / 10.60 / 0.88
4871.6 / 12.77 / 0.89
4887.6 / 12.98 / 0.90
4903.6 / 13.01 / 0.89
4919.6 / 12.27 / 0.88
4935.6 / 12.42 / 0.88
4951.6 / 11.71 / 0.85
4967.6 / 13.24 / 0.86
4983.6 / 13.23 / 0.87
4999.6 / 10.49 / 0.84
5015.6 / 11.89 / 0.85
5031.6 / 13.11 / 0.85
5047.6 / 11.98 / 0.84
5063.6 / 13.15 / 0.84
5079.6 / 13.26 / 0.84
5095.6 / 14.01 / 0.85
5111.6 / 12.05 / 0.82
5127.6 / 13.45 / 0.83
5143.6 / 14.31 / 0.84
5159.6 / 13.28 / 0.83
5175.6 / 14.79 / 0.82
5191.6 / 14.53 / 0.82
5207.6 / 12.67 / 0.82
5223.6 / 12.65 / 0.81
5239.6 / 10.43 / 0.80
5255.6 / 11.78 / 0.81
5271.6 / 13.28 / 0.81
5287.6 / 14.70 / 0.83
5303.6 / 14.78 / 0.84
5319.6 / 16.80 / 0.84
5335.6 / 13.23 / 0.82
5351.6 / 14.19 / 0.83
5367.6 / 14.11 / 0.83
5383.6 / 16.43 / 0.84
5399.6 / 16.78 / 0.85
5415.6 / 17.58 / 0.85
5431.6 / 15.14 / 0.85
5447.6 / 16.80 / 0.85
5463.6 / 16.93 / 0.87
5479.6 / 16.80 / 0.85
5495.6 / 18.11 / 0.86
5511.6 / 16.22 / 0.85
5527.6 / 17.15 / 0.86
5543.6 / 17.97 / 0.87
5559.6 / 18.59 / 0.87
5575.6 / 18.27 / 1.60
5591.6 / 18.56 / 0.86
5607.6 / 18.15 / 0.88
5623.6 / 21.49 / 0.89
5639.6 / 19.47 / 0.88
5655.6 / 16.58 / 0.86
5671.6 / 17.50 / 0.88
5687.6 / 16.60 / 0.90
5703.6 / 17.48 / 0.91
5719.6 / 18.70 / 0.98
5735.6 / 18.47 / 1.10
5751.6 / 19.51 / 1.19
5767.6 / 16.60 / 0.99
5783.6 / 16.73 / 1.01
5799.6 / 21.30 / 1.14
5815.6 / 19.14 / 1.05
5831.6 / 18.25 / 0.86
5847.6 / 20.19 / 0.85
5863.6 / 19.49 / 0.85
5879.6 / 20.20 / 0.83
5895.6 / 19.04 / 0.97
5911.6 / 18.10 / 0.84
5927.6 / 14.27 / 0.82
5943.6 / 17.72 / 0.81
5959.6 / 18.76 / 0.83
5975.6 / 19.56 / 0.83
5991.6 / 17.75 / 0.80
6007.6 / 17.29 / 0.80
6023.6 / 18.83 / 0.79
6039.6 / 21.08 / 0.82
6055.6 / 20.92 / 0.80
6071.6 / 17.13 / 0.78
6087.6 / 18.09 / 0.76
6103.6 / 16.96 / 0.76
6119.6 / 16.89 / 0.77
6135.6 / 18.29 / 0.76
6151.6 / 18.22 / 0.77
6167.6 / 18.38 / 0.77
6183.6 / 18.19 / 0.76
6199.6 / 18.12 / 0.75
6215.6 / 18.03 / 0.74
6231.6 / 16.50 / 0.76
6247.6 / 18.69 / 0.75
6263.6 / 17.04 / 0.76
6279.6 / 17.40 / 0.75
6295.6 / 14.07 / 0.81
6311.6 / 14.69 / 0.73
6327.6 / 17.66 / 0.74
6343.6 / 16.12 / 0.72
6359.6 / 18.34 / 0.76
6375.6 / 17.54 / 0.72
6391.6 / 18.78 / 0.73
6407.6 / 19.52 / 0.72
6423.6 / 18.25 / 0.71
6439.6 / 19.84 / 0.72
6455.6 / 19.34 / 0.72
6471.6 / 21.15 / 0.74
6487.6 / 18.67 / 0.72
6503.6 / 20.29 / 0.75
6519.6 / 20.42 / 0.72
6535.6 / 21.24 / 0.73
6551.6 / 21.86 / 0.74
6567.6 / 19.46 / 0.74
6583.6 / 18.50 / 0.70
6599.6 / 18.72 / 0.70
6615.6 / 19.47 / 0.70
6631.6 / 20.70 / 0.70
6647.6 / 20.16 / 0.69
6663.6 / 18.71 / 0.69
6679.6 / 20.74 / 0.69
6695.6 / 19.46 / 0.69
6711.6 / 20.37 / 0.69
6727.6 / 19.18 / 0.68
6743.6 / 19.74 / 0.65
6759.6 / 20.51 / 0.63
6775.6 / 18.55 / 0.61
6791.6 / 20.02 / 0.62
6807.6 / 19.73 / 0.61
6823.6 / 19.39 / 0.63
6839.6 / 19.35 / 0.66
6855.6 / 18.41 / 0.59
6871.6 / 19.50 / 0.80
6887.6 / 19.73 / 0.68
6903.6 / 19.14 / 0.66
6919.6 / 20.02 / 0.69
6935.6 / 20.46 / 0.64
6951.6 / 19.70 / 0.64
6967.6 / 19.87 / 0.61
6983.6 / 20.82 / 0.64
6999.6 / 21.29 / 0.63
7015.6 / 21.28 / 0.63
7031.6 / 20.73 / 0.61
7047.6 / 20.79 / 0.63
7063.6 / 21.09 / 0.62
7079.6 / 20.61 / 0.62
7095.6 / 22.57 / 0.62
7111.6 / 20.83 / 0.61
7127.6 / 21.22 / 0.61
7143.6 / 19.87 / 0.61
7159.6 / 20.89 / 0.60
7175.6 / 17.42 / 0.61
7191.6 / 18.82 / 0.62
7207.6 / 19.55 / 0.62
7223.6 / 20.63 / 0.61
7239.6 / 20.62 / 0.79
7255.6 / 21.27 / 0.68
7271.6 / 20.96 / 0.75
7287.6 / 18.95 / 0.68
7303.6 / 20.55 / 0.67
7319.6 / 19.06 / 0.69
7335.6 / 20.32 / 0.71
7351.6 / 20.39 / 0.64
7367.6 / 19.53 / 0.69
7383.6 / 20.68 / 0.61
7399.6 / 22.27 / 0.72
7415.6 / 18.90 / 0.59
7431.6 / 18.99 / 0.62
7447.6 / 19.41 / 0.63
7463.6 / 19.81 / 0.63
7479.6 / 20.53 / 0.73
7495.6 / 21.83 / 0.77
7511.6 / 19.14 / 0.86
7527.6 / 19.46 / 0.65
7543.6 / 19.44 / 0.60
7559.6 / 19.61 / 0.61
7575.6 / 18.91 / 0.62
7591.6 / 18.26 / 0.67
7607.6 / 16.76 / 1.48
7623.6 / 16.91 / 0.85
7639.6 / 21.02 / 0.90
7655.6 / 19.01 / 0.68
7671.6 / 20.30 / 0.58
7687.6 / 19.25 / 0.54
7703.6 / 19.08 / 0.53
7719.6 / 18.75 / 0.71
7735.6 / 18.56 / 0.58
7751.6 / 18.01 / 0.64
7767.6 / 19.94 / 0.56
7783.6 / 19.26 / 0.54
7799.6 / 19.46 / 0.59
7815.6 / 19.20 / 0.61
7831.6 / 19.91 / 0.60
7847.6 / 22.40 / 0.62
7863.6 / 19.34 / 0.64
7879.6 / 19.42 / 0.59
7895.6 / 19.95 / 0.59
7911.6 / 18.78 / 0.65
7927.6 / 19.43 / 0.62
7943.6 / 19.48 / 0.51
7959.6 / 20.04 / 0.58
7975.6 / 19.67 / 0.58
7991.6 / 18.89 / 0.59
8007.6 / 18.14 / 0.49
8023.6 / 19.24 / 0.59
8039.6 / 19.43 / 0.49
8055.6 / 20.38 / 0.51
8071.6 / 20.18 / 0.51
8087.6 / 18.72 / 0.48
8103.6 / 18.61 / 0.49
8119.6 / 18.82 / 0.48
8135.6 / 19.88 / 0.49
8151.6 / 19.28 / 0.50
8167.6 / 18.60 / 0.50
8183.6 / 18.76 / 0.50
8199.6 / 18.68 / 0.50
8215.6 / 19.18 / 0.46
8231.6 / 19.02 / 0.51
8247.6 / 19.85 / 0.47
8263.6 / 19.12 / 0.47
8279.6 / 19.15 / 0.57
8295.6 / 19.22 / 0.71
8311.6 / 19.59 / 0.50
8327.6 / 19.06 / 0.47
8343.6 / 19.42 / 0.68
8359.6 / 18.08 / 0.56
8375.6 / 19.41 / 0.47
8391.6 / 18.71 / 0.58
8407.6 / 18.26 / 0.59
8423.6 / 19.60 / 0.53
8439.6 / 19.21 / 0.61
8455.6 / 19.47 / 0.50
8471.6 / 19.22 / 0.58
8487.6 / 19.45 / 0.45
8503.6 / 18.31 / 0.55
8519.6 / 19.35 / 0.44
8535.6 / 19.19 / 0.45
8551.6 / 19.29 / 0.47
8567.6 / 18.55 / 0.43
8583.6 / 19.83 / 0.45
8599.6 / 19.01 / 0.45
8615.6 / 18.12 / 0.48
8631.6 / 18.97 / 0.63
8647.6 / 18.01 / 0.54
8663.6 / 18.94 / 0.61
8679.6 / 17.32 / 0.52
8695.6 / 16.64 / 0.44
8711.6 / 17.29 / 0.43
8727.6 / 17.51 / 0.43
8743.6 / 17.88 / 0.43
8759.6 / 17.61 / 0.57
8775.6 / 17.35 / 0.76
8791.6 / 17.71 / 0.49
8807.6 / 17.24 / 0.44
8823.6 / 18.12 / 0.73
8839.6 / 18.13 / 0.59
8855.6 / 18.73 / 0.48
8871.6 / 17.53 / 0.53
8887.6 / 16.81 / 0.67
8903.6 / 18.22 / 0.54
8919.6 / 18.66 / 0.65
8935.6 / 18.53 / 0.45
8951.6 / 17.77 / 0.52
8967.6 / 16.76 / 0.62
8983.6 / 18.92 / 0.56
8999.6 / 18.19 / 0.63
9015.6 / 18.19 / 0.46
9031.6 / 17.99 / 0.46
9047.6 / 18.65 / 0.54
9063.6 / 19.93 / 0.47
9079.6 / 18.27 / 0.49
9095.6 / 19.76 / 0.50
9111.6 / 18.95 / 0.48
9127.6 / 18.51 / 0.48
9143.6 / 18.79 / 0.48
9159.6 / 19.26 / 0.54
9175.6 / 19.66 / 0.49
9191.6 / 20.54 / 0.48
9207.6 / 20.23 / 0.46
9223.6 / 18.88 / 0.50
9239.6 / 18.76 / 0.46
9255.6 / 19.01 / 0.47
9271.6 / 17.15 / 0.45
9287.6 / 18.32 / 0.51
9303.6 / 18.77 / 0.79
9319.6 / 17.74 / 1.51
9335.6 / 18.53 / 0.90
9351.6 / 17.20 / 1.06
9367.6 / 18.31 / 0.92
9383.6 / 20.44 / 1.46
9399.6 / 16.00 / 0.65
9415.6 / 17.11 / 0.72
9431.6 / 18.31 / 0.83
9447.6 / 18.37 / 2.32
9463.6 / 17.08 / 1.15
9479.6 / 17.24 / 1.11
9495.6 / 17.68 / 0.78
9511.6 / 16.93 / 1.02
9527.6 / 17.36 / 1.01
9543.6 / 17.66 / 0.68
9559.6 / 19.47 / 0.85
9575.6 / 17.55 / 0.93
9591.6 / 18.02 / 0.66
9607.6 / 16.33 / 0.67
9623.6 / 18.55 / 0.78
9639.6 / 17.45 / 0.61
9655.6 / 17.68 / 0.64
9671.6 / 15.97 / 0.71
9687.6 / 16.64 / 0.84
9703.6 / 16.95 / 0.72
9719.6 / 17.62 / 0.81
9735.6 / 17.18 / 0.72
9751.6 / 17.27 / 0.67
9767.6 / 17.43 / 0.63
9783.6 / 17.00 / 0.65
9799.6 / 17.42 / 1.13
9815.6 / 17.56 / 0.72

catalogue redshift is 0.22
